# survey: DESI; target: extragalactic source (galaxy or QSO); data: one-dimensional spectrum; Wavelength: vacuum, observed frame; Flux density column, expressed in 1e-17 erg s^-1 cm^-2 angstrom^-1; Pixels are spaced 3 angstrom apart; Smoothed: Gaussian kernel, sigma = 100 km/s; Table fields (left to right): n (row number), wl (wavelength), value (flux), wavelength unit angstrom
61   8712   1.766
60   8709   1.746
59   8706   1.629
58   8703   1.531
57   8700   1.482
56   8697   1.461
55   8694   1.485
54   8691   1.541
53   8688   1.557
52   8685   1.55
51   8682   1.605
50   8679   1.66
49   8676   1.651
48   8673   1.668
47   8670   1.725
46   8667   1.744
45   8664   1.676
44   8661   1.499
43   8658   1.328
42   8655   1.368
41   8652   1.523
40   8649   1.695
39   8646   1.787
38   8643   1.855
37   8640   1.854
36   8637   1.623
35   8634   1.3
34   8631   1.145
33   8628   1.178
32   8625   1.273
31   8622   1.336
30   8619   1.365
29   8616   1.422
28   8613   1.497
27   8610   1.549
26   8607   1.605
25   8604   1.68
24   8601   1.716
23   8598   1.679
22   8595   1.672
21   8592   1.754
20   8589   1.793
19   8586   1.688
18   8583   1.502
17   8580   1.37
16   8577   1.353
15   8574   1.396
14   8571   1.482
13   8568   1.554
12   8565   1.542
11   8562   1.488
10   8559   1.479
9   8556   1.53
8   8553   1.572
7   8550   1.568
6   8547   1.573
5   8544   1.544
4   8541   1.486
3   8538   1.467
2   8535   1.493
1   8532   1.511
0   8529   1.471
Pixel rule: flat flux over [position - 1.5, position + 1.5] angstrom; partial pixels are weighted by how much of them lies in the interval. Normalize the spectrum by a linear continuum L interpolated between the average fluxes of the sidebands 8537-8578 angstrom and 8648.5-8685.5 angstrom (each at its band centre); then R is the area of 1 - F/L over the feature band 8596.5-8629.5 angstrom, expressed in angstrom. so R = 1.4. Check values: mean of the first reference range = 1.5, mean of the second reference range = 1.59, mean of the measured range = 1.48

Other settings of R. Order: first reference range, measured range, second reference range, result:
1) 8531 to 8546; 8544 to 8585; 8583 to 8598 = 2.6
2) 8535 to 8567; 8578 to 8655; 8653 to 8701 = -0.3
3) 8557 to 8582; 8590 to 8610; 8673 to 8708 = -2.6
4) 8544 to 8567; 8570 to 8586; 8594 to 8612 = 1.5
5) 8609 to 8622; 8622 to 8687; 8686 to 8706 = -3.2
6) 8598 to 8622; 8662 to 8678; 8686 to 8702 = -1.8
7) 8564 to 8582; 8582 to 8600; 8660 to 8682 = -2.4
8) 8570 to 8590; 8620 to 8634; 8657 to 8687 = 2.8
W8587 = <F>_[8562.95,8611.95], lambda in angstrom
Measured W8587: 1.58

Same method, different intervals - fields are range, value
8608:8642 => 1.42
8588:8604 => 1.72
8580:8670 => 1.56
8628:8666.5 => 1.54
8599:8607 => 1.68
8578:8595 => 1.62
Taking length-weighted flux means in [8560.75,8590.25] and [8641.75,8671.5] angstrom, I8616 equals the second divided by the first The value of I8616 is 1.1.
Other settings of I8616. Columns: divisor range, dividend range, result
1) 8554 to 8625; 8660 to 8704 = 1.04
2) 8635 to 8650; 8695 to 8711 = 0.90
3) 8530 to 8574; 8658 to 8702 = 1.04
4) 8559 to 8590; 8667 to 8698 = 1.06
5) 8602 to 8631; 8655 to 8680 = 1.13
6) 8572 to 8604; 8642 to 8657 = 1.02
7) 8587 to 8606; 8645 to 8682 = 0.94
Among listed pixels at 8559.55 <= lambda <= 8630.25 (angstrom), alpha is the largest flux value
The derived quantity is 1.793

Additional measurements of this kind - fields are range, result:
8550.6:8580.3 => 1.572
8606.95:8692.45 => 1.855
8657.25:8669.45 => 1.744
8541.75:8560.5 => 1.573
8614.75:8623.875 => 1.422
